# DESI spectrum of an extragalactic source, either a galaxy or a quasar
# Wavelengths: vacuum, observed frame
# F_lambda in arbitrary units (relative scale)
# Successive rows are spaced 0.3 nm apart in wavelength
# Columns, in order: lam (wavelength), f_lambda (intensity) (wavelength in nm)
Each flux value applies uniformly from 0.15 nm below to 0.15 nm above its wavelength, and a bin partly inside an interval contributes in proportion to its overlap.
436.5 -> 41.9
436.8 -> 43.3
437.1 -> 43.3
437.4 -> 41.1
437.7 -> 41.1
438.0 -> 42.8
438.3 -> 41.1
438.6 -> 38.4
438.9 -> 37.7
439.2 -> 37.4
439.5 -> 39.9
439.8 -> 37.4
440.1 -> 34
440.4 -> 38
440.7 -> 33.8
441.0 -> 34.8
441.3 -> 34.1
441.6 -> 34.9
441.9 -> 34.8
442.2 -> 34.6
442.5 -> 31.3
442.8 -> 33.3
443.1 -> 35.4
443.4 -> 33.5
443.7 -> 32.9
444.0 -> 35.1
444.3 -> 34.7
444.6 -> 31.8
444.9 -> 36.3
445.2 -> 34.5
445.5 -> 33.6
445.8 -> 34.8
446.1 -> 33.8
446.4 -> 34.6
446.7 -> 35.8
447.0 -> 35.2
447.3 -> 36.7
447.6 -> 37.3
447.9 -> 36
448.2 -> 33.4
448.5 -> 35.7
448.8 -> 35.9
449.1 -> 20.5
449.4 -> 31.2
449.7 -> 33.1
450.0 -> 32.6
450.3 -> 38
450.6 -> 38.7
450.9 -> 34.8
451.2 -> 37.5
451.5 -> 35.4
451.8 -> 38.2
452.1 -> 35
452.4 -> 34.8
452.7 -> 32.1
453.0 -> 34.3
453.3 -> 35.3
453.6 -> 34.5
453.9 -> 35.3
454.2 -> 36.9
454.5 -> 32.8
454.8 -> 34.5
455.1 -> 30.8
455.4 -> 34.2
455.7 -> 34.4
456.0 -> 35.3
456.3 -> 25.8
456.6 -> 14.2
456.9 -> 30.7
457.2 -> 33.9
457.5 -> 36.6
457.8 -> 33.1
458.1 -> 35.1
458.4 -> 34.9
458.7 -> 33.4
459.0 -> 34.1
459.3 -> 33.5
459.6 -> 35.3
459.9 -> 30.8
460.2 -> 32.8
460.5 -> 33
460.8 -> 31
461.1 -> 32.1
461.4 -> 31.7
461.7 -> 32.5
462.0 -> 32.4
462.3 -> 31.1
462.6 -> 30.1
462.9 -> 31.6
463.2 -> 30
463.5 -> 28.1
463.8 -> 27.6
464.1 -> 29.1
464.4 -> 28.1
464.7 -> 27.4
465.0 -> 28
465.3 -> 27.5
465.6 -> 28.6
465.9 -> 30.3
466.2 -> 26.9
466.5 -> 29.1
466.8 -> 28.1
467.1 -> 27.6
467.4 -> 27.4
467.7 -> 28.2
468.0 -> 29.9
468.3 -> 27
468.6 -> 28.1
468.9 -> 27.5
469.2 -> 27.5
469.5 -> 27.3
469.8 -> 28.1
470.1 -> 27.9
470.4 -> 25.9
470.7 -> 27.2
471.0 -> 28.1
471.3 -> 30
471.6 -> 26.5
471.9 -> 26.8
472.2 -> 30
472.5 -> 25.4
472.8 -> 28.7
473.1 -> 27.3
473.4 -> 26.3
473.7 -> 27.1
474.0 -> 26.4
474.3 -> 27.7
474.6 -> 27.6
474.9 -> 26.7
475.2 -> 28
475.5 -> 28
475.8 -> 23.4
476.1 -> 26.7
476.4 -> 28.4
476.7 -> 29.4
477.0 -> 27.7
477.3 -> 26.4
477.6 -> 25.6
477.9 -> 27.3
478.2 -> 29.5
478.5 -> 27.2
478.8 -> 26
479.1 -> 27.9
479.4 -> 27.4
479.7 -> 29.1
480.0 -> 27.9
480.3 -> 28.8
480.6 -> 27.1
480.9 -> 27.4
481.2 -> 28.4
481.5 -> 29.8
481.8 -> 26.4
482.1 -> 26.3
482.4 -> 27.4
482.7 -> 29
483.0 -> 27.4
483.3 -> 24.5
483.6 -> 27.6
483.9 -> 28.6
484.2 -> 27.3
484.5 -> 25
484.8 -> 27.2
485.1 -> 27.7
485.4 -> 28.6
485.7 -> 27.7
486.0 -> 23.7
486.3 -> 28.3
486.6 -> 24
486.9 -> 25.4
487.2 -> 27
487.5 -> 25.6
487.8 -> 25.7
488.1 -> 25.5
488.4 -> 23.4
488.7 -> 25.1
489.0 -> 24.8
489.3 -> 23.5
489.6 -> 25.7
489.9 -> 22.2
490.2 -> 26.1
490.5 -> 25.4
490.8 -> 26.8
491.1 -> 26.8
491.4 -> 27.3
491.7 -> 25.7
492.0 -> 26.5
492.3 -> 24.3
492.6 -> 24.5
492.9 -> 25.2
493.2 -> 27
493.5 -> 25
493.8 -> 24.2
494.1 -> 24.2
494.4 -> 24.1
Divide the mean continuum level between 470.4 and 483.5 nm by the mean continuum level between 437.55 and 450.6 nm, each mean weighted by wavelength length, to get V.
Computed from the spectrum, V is 0.8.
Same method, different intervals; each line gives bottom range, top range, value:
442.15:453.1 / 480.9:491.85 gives 0.77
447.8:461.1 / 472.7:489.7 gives 0.81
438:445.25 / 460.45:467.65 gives 0.83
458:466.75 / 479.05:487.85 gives 0.88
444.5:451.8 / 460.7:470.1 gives 0.84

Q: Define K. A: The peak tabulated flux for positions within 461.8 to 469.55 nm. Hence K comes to 32.4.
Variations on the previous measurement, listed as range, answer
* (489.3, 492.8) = 27.3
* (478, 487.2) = 29.8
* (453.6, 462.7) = 36.9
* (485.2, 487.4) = 28.6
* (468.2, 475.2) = 30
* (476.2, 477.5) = 29.4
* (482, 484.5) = 29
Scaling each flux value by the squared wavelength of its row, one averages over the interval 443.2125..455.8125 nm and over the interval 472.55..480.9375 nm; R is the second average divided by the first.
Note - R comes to 0.9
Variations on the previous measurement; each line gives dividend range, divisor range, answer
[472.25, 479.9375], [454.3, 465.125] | 0.93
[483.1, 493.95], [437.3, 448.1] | 0.88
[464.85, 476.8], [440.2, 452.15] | 0.89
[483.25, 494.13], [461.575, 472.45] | 0.99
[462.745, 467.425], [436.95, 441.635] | 0.84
